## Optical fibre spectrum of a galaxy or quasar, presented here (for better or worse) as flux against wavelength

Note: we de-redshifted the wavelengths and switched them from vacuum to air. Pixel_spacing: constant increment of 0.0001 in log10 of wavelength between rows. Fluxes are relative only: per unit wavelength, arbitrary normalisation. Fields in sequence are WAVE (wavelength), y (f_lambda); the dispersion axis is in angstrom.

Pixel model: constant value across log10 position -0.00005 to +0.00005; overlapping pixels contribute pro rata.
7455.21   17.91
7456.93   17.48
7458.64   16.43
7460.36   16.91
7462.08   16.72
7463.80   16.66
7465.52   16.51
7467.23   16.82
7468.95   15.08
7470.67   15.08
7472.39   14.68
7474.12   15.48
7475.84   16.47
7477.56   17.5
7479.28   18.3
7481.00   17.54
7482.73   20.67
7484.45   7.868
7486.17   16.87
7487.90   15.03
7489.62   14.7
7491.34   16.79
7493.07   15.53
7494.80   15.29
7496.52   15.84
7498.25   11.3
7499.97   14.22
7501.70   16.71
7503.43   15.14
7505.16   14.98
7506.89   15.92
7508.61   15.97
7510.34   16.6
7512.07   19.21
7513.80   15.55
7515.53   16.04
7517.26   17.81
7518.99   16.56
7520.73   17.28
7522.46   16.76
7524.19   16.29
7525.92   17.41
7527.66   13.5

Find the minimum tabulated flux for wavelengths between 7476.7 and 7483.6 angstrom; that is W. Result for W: 17.5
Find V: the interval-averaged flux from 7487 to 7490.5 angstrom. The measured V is 14.9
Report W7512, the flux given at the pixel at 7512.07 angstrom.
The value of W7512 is 19.21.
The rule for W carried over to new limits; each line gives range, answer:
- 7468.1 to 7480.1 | 14.68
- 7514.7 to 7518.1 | 16.04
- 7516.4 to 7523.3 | 16.56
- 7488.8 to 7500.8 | 11.3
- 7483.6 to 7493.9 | 7.868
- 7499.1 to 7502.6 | 14.22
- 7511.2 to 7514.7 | 15.55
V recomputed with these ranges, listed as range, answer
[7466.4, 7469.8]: 15.9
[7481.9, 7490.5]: 15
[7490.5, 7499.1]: 14.9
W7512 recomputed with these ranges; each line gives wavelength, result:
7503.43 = 15.14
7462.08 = 16.72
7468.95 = 15.08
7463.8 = 16.66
